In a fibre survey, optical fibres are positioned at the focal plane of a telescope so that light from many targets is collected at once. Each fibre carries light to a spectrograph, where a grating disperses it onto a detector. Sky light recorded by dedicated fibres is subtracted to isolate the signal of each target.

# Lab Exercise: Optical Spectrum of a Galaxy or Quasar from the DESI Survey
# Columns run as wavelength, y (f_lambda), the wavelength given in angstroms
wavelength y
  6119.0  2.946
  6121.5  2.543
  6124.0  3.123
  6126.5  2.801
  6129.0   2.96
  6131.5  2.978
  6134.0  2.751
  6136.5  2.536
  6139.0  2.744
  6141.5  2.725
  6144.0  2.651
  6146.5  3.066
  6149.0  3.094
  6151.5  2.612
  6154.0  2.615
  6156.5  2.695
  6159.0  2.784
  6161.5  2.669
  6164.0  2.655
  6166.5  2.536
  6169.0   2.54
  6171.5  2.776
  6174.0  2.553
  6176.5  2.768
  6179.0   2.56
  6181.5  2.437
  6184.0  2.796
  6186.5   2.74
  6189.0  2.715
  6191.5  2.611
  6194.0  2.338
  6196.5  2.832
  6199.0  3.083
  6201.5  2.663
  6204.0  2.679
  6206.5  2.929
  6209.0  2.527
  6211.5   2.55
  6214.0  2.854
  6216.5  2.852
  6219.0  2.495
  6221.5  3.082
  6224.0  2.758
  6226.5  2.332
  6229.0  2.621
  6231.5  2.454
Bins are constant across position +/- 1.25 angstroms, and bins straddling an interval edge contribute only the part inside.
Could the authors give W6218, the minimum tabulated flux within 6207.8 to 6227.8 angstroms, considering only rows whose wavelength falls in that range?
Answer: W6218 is 2.332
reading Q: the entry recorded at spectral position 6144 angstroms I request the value 2.651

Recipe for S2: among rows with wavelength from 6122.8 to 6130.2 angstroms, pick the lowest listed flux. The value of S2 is 2.801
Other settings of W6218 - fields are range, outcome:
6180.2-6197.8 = 2.338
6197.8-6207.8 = 2.663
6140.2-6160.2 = 2.612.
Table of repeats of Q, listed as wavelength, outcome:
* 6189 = 2.715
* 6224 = 2.758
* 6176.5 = 2.768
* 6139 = 2.744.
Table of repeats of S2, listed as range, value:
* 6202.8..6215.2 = 2.527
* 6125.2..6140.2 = 2.536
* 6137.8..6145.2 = 2.651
